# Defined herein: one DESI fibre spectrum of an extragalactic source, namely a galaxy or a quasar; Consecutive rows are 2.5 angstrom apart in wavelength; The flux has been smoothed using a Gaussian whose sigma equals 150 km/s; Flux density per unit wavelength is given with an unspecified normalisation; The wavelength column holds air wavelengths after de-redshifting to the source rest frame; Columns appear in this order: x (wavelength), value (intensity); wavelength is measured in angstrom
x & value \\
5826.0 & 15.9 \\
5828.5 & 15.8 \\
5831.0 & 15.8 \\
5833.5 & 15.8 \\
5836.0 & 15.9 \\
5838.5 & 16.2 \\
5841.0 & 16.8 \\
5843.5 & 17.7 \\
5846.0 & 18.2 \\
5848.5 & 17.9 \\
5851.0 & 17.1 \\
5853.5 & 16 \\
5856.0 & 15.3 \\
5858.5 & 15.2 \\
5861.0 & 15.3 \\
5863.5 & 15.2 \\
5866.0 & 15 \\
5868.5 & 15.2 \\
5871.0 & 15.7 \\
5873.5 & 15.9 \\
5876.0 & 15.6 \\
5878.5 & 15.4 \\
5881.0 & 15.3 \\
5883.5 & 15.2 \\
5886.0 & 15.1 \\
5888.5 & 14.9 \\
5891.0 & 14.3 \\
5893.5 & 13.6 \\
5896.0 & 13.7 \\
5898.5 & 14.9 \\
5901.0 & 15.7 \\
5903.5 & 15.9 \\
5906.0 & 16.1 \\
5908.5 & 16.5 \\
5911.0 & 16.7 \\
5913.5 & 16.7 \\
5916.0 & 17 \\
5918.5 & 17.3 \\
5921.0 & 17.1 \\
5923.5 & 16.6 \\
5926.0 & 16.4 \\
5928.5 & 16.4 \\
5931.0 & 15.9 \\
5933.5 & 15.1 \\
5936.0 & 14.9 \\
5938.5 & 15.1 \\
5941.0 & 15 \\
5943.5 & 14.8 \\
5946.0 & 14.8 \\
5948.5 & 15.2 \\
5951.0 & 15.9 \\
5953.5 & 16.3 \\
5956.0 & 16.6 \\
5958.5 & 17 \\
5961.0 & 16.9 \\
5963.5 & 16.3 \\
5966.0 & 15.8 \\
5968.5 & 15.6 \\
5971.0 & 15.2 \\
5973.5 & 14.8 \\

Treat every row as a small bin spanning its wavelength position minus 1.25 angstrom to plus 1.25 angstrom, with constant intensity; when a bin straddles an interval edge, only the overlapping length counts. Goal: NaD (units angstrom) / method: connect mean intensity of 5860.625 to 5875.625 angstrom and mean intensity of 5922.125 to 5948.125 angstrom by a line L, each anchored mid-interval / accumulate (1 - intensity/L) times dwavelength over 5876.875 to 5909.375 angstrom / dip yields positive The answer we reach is 0.7 angstrom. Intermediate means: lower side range 15.4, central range 15.1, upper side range 15.5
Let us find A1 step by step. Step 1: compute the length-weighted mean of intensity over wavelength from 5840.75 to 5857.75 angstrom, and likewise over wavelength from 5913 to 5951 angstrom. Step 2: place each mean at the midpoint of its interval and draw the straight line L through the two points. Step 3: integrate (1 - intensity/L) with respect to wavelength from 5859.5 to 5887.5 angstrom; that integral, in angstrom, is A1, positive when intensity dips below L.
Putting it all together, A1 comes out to 2.2 angstrom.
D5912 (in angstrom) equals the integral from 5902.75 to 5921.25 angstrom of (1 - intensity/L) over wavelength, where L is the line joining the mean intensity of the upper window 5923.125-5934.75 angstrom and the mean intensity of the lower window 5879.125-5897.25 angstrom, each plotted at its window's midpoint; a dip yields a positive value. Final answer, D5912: -1.45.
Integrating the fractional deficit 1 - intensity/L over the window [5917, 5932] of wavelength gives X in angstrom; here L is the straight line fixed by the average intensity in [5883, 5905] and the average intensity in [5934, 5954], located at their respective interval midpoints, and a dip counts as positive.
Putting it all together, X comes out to -1.6 angstrom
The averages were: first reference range 14.8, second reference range 15.2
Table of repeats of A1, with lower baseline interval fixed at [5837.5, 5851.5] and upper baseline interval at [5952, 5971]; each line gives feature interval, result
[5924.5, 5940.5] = 0.9 angstrom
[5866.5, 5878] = 1.0 angstrom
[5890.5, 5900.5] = 1.6 angstrom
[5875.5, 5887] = 1.2 angstrom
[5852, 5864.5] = 1.3 angstrom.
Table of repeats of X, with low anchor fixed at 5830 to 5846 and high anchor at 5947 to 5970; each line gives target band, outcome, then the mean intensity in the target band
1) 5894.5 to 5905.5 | 0.8 angstrom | 15.1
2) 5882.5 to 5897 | 1.7 angstrom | 14.5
